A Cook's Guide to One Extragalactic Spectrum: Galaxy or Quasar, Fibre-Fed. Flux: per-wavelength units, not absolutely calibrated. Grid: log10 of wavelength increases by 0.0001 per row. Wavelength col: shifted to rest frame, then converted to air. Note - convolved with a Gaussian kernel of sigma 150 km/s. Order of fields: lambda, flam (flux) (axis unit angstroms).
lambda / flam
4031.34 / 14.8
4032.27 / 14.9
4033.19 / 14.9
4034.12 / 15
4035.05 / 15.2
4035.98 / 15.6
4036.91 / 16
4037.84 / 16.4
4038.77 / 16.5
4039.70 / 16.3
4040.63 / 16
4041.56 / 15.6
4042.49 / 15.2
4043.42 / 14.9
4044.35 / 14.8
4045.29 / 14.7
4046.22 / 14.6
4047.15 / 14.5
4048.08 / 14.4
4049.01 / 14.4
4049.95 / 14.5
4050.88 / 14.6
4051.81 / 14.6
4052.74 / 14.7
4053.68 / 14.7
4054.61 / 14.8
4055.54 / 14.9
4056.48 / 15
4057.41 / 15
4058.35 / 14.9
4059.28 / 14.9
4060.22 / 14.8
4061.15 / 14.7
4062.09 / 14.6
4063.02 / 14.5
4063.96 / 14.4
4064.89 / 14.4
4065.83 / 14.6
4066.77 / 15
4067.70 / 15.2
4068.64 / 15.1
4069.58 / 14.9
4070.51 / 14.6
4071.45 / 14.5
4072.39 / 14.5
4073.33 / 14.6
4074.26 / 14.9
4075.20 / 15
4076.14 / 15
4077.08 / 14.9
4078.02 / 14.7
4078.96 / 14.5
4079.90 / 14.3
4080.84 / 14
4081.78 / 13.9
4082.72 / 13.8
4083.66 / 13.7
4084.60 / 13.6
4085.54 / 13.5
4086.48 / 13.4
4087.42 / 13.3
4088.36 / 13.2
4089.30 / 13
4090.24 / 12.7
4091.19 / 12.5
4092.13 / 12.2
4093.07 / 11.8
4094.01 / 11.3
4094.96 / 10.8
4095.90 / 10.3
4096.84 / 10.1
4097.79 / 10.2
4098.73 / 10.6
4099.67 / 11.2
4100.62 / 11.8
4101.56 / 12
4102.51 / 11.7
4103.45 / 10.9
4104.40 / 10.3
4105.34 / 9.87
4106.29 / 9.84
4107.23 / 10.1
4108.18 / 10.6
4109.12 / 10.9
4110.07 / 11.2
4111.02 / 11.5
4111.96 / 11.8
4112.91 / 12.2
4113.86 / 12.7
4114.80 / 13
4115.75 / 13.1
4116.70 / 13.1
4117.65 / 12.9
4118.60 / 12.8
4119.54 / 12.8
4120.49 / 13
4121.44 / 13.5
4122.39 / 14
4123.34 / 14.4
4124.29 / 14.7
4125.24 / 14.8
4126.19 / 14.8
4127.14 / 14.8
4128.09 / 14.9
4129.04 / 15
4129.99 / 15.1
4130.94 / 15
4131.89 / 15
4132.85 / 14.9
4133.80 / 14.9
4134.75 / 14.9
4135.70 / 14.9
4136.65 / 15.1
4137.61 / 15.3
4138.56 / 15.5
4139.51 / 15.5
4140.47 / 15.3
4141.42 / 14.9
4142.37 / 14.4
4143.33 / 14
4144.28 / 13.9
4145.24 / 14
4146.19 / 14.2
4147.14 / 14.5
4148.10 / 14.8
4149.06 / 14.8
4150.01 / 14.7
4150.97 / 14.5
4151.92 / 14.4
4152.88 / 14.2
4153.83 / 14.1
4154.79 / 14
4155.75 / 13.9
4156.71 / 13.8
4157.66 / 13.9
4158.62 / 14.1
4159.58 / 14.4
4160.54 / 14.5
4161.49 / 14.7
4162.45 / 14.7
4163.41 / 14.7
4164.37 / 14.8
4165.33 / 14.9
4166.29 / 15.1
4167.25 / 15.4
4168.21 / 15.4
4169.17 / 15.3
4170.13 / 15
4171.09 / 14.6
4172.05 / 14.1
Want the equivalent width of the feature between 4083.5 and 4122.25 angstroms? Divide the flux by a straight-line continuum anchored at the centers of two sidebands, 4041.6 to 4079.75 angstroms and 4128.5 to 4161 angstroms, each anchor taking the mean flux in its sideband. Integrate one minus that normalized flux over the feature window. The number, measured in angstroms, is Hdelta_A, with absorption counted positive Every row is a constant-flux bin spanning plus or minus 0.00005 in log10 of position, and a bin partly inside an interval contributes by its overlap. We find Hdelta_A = 7.2 angstroms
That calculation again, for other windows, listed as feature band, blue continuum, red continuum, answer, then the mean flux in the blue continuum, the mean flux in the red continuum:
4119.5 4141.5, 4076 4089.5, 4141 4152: -0.68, 13.9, 14.4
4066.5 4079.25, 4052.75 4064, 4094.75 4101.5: -1.44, 14.8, 10.8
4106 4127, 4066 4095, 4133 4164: 2.29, 13.9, 14.6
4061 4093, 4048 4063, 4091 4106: -3.11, 14.7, 11.1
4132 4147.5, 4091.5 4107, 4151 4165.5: -1.77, 10.9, 14.3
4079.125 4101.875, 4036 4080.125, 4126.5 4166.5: 3.69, 14.9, 14.6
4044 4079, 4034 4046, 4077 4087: 0.03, 15.5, 14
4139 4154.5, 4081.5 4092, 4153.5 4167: -0.33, 13.3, 14.4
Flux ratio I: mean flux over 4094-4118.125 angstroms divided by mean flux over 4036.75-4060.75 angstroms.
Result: 0.8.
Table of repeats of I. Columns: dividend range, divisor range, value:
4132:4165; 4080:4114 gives 1.23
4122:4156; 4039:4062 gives 0.98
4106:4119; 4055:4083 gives 0.81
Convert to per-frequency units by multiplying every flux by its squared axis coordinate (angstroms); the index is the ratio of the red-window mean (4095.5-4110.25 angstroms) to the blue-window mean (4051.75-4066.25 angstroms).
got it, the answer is 0.74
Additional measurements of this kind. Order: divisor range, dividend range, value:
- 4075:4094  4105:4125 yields 0.92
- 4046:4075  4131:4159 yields 1.03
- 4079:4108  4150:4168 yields 1.24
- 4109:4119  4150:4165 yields 1.19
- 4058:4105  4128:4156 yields 1.13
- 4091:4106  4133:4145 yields 1.37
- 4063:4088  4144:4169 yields 1.05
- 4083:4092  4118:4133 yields 1.11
